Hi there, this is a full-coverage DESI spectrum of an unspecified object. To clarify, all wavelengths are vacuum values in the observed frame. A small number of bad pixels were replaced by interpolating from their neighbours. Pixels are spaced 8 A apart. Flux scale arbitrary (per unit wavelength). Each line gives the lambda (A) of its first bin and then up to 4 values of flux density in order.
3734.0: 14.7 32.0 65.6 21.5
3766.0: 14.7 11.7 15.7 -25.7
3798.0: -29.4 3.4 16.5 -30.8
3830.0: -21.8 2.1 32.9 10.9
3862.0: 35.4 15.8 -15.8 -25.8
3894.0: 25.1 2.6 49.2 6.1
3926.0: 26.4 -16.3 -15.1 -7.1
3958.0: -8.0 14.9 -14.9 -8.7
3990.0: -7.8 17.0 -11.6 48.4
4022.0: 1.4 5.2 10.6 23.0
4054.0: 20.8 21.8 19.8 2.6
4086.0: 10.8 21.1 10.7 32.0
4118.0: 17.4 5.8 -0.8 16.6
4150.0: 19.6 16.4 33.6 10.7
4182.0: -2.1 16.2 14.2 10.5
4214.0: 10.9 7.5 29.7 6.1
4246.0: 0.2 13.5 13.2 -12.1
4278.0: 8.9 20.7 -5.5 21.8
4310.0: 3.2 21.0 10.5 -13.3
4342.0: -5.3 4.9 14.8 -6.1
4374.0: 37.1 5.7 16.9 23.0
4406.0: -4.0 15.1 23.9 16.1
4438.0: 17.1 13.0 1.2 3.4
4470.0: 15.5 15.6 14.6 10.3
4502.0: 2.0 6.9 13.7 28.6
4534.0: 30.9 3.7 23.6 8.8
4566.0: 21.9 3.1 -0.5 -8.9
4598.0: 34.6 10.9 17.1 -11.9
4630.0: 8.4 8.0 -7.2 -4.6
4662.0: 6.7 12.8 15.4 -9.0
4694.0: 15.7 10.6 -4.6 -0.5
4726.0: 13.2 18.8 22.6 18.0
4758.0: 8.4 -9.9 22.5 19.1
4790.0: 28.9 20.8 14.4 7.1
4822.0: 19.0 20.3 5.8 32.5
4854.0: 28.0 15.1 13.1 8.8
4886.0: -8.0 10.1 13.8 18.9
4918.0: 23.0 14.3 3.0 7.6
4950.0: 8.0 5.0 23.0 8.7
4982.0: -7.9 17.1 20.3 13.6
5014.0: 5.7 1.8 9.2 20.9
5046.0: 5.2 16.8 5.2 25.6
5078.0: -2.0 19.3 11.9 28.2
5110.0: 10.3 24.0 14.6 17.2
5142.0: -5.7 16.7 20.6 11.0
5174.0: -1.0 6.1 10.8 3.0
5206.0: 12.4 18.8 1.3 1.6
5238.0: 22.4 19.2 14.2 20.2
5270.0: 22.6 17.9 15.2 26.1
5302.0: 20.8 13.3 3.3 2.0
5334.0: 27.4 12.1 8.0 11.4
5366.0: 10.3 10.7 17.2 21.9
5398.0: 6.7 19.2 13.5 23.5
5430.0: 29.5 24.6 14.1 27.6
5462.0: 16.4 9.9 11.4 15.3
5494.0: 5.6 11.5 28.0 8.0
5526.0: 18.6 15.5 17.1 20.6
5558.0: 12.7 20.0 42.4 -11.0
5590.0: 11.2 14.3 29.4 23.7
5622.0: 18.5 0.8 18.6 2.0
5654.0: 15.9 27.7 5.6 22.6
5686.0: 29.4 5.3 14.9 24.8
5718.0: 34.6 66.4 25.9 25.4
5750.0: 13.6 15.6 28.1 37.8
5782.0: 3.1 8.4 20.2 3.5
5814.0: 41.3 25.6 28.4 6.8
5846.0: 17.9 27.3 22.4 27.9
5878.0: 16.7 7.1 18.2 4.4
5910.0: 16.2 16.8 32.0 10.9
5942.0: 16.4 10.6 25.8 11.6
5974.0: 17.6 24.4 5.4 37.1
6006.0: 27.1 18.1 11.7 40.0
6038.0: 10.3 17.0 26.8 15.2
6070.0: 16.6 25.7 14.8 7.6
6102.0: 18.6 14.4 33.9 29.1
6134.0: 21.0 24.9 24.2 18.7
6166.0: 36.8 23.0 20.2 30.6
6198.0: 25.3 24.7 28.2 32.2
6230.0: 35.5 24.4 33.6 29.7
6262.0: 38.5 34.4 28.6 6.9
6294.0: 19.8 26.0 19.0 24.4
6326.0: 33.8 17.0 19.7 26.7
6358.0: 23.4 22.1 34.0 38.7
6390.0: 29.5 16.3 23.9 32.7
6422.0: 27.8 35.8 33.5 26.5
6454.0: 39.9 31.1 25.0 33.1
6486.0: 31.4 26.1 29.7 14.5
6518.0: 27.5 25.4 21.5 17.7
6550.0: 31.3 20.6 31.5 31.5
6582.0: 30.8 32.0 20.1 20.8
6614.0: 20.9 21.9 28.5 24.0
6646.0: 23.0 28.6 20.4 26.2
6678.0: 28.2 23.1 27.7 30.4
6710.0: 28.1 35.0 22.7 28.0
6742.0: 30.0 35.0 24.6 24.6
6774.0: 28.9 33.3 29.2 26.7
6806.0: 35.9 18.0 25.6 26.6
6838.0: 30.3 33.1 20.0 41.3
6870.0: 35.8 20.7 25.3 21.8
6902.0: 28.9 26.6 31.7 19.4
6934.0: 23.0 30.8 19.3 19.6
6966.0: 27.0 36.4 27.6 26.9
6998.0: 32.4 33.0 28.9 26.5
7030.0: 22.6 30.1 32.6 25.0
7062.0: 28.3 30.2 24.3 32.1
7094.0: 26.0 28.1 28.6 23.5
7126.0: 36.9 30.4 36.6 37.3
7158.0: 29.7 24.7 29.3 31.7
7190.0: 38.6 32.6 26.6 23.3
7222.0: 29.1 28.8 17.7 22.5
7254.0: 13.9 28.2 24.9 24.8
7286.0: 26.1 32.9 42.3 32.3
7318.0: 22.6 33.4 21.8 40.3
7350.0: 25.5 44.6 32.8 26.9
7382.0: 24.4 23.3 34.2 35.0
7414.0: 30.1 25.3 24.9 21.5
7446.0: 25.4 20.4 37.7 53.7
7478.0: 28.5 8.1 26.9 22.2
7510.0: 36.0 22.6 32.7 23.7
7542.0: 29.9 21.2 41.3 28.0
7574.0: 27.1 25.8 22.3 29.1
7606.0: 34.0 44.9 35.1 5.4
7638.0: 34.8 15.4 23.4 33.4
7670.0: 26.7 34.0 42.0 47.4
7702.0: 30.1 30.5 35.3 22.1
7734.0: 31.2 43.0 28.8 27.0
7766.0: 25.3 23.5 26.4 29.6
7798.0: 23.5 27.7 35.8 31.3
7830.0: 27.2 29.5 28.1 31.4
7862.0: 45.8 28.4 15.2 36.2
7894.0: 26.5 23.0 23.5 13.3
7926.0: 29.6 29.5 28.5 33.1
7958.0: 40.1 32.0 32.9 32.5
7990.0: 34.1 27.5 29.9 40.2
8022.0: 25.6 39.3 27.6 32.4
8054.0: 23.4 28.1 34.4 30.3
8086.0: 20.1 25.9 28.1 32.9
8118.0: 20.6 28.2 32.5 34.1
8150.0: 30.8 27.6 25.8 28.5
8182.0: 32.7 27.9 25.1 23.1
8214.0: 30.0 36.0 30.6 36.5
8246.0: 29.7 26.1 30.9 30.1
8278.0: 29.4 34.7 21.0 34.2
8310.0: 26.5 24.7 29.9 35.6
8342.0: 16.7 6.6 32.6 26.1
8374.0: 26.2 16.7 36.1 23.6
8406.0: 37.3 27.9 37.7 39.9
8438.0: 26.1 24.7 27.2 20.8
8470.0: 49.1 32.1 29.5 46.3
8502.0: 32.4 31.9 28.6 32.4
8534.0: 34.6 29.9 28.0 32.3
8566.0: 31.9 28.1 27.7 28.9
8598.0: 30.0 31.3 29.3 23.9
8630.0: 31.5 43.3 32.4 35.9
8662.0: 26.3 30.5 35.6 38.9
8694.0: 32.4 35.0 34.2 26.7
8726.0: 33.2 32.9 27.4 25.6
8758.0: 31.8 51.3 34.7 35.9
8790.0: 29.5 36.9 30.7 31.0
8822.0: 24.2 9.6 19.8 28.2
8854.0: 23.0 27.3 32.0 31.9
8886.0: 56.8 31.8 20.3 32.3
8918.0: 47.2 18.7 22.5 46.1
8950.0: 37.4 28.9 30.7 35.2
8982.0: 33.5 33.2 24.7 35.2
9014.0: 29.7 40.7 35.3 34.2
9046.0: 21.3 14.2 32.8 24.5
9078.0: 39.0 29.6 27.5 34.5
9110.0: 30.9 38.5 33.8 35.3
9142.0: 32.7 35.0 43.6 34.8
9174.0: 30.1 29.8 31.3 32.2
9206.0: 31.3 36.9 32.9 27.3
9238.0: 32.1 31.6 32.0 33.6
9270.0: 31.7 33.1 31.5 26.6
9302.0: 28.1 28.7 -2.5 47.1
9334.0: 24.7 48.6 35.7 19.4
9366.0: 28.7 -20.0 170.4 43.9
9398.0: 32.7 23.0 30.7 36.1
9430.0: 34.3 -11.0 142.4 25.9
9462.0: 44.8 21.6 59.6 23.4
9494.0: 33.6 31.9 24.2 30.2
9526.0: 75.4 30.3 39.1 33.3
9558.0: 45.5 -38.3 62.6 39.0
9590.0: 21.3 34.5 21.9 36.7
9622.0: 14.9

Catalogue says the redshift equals 0.54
